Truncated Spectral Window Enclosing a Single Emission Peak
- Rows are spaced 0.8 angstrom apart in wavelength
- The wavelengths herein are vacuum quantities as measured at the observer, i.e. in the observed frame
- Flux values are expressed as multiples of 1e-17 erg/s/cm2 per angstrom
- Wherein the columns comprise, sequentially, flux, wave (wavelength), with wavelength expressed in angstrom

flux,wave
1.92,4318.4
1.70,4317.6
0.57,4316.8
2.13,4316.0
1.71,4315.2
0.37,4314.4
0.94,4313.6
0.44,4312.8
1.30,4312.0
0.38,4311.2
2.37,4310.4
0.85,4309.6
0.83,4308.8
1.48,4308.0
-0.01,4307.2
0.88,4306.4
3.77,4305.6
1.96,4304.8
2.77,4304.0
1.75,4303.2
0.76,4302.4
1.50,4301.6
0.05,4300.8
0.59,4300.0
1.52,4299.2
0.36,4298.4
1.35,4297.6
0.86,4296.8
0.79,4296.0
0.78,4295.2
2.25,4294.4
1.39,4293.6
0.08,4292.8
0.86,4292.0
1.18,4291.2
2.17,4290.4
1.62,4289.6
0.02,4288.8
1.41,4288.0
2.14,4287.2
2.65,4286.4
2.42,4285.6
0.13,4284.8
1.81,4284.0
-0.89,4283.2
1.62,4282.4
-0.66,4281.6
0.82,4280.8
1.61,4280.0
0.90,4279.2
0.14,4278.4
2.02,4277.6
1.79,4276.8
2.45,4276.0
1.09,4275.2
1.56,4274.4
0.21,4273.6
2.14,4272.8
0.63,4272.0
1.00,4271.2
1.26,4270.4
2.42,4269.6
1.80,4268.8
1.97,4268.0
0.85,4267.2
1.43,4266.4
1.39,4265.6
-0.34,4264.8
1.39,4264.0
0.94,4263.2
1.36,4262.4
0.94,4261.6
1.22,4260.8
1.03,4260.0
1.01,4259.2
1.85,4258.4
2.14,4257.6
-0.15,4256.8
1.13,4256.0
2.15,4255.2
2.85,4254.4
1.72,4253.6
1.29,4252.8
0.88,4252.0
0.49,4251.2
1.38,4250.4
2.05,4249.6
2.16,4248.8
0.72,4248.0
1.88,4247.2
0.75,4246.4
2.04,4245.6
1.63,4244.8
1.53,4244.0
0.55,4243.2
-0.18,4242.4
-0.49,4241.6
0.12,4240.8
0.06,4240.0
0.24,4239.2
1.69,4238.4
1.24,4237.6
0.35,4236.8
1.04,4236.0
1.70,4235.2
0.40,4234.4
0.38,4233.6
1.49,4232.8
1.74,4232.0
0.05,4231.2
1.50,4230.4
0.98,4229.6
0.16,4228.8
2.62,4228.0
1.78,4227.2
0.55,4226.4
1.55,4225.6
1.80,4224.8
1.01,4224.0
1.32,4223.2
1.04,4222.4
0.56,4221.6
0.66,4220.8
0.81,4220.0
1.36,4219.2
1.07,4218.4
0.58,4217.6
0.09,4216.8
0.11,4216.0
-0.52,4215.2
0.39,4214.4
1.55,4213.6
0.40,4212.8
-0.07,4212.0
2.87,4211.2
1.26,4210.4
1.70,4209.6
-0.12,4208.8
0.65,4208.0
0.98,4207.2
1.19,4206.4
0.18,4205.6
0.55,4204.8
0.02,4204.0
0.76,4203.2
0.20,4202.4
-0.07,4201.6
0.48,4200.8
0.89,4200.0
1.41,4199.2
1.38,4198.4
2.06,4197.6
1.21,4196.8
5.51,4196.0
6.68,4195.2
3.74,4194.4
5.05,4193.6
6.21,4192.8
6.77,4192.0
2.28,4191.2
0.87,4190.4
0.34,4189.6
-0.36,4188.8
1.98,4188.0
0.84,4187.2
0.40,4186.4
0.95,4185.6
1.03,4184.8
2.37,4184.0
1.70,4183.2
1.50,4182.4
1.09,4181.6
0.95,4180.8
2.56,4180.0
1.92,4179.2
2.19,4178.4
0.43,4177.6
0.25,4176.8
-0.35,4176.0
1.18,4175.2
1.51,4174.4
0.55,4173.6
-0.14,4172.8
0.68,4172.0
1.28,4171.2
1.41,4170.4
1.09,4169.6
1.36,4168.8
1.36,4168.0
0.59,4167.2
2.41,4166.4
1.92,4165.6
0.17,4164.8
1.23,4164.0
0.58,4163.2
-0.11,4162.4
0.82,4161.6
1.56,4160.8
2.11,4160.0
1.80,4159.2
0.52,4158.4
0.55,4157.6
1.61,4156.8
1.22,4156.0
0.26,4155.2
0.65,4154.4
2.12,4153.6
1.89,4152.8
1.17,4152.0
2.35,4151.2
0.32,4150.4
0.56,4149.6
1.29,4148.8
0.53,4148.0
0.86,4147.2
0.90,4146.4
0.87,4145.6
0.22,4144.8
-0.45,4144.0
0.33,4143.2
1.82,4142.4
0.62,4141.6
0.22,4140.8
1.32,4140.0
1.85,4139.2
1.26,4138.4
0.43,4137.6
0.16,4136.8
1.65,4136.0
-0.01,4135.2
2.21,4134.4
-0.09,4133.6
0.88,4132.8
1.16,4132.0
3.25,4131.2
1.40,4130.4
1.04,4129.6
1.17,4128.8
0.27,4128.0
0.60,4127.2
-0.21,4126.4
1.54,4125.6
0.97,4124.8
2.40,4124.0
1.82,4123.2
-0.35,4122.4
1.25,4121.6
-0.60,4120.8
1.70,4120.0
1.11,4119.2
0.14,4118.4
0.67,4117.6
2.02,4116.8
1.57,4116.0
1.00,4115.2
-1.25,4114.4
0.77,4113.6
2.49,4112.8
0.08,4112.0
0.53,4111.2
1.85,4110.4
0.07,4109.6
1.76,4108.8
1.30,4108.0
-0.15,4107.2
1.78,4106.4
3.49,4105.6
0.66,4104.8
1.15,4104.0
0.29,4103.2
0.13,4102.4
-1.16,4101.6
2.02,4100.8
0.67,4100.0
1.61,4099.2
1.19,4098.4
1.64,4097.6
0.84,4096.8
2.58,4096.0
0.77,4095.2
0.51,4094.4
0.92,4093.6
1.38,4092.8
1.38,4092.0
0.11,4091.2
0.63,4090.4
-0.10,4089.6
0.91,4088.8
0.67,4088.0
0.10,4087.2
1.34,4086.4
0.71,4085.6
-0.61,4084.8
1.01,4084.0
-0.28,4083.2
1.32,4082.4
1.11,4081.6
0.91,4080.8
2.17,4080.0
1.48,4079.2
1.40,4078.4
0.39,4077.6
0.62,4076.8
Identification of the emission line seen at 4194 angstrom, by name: [O II] 3727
